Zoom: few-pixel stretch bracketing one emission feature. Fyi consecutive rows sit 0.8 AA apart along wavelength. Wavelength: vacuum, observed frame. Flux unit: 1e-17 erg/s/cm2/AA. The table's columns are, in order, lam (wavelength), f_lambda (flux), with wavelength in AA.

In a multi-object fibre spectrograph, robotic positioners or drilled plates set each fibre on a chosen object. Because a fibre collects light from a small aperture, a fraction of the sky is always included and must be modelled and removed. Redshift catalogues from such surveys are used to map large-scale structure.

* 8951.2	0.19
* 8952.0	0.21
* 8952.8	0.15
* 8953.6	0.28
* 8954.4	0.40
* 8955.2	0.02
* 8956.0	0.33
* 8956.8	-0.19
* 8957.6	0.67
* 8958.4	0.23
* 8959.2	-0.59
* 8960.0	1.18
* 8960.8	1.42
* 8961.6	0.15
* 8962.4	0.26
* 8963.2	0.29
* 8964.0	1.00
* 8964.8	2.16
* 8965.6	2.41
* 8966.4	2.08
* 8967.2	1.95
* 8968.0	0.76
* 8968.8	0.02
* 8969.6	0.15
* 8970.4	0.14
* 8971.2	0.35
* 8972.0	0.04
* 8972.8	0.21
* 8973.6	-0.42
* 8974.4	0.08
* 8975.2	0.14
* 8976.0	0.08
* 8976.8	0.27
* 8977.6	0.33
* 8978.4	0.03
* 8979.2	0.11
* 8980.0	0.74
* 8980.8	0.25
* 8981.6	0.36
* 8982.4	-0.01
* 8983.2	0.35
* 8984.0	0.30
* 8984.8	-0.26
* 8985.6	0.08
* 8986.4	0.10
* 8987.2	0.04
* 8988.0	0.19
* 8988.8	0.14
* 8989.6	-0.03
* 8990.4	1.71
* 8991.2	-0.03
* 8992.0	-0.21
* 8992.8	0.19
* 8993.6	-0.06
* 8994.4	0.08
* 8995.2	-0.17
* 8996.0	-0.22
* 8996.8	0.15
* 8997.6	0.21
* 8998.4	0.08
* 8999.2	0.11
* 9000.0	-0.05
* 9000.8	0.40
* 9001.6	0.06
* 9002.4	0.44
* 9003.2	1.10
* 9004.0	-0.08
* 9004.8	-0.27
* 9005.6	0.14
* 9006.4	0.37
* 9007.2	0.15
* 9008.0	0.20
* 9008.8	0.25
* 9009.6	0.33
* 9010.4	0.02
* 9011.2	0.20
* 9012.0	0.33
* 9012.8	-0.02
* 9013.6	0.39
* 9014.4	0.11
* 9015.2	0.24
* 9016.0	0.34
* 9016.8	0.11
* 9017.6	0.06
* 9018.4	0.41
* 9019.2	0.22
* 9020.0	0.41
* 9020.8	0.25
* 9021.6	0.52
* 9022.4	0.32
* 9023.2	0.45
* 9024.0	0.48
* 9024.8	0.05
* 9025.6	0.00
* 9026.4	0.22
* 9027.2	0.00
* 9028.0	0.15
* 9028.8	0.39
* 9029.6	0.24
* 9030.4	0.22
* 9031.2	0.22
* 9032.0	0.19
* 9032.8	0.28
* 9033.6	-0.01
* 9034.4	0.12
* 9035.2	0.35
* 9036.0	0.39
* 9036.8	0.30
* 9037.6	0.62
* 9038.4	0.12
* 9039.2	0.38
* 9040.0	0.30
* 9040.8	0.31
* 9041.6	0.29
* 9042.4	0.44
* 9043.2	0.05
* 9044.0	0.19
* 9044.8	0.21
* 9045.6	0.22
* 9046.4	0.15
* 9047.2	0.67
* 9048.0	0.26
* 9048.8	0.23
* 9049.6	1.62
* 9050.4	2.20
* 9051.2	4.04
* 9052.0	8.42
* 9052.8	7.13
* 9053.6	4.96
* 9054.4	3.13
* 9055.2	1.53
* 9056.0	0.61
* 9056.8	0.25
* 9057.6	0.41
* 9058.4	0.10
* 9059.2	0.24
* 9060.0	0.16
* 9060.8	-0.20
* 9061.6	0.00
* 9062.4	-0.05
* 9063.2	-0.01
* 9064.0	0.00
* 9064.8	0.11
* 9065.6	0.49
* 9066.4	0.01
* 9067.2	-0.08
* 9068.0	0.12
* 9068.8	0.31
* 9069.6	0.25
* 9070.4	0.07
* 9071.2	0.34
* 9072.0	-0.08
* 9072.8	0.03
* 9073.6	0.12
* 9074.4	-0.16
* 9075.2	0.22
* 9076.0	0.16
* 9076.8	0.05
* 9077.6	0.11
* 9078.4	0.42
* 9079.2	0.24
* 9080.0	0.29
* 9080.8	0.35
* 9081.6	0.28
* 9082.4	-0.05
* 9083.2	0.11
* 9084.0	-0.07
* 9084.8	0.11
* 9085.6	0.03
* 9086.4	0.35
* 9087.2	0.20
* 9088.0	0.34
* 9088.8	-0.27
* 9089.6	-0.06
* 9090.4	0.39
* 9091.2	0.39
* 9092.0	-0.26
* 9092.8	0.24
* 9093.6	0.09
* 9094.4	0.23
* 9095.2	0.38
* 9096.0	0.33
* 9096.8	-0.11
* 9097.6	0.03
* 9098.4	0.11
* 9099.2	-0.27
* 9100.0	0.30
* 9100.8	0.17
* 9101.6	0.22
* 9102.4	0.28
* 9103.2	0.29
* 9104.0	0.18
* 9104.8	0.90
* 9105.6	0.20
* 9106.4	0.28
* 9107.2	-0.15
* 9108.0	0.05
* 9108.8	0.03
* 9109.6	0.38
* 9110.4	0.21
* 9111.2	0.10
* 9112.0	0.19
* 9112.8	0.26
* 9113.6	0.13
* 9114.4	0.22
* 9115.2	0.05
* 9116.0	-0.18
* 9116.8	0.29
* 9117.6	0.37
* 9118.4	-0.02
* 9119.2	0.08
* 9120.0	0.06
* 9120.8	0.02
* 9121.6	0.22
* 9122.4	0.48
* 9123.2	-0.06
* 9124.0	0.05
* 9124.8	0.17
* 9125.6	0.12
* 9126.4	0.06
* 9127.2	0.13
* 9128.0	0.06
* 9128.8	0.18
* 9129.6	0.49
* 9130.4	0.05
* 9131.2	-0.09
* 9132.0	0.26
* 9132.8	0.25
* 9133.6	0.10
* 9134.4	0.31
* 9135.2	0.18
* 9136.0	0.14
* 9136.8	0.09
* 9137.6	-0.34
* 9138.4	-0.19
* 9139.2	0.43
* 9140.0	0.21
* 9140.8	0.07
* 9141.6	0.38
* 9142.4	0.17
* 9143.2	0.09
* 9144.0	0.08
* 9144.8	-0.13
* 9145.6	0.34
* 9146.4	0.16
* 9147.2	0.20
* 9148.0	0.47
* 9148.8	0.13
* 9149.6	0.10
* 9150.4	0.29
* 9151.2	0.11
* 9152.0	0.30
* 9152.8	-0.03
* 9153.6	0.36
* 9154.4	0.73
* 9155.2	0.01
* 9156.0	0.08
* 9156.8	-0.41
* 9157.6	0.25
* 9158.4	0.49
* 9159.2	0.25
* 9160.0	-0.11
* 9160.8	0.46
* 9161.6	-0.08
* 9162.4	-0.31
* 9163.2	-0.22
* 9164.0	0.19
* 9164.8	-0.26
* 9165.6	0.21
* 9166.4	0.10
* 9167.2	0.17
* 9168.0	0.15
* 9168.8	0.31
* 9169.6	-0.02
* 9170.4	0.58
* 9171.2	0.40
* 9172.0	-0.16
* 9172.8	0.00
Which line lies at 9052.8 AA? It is [O III]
